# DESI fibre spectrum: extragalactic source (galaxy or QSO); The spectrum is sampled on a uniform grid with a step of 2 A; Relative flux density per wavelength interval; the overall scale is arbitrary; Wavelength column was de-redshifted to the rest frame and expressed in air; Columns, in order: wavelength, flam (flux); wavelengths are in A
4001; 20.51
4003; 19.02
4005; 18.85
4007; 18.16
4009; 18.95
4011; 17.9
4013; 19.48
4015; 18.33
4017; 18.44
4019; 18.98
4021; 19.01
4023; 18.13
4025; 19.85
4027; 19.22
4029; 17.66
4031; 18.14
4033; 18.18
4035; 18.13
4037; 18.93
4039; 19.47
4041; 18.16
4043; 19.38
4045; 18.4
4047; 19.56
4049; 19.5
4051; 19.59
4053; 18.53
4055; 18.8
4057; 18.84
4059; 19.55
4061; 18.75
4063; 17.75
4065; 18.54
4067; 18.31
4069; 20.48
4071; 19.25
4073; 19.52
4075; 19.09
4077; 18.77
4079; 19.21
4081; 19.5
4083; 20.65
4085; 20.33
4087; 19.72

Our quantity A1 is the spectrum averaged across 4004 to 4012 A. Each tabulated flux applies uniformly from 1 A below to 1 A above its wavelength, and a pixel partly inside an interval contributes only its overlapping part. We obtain 18.5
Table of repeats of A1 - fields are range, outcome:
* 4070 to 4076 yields 19.3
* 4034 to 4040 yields 18.8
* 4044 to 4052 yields 19.3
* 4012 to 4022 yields 18.8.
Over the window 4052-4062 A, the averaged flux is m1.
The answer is 18.9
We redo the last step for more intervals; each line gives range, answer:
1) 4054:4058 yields 18.8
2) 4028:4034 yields 18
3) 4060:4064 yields 18.2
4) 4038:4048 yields 19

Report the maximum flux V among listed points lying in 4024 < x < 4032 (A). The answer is 19.85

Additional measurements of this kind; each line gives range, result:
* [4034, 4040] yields 19.47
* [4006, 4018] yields 19.48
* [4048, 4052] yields 19.59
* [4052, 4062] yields 19.55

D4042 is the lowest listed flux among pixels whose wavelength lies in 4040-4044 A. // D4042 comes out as 18.16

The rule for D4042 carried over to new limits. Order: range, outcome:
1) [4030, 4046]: 18.13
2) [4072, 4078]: 18.77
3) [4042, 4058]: 18.4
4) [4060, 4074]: 17.75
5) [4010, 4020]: 17.9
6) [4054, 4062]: 18.75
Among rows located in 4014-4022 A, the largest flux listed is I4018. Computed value 19.01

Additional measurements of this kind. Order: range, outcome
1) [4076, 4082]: 19.5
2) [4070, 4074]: 19.52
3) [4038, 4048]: 19.56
